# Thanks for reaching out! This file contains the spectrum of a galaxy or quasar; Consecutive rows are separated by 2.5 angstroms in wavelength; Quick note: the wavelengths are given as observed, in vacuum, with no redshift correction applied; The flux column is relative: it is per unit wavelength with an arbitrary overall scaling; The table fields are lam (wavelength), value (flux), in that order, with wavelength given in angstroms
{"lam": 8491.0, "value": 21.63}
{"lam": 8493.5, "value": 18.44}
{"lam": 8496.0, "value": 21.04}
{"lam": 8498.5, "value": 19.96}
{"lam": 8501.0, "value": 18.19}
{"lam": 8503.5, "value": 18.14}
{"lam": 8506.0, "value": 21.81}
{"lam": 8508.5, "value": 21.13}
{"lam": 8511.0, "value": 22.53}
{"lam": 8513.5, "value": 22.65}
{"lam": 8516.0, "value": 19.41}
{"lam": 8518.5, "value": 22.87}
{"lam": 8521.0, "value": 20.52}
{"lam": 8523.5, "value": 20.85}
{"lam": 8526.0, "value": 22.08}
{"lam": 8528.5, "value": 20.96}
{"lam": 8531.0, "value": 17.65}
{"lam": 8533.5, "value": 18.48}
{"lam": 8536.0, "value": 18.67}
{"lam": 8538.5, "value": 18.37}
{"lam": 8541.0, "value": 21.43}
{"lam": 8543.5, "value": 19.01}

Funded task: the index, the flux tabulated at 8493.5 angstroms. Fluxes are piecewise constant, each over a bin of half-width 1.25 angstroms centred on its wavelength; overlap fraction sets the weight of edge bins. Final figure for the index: 18.44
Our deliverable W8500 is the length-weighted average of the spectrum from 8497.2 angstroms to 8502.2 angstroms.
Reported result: 19.1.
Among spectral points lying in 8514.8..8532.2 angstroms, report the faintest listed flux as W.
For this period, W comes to 17.65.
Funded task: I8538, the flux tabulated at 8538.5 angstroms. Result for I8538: 18.37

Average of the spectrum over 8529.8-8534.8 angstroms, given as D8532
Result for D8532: 18.1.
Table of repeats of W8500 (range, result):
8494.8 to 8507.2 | 19.8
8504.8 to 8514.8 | 22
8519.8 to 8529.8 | 21.1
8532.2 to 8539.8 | 18.5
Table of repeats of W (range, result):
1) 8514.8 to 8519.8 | 19.41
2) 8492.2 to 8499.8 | 18.44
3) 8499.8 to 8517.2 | 18.14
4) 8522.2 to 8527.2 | 20.85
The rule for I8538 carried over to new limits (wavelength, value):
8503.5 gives 18.14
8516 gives 19.41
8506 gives 21.81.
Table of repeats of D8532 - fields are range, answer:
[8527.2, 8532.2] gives 19.3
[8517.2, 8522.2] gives 21.7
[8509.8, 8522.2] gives 21.6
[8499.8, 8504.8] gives 18.2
